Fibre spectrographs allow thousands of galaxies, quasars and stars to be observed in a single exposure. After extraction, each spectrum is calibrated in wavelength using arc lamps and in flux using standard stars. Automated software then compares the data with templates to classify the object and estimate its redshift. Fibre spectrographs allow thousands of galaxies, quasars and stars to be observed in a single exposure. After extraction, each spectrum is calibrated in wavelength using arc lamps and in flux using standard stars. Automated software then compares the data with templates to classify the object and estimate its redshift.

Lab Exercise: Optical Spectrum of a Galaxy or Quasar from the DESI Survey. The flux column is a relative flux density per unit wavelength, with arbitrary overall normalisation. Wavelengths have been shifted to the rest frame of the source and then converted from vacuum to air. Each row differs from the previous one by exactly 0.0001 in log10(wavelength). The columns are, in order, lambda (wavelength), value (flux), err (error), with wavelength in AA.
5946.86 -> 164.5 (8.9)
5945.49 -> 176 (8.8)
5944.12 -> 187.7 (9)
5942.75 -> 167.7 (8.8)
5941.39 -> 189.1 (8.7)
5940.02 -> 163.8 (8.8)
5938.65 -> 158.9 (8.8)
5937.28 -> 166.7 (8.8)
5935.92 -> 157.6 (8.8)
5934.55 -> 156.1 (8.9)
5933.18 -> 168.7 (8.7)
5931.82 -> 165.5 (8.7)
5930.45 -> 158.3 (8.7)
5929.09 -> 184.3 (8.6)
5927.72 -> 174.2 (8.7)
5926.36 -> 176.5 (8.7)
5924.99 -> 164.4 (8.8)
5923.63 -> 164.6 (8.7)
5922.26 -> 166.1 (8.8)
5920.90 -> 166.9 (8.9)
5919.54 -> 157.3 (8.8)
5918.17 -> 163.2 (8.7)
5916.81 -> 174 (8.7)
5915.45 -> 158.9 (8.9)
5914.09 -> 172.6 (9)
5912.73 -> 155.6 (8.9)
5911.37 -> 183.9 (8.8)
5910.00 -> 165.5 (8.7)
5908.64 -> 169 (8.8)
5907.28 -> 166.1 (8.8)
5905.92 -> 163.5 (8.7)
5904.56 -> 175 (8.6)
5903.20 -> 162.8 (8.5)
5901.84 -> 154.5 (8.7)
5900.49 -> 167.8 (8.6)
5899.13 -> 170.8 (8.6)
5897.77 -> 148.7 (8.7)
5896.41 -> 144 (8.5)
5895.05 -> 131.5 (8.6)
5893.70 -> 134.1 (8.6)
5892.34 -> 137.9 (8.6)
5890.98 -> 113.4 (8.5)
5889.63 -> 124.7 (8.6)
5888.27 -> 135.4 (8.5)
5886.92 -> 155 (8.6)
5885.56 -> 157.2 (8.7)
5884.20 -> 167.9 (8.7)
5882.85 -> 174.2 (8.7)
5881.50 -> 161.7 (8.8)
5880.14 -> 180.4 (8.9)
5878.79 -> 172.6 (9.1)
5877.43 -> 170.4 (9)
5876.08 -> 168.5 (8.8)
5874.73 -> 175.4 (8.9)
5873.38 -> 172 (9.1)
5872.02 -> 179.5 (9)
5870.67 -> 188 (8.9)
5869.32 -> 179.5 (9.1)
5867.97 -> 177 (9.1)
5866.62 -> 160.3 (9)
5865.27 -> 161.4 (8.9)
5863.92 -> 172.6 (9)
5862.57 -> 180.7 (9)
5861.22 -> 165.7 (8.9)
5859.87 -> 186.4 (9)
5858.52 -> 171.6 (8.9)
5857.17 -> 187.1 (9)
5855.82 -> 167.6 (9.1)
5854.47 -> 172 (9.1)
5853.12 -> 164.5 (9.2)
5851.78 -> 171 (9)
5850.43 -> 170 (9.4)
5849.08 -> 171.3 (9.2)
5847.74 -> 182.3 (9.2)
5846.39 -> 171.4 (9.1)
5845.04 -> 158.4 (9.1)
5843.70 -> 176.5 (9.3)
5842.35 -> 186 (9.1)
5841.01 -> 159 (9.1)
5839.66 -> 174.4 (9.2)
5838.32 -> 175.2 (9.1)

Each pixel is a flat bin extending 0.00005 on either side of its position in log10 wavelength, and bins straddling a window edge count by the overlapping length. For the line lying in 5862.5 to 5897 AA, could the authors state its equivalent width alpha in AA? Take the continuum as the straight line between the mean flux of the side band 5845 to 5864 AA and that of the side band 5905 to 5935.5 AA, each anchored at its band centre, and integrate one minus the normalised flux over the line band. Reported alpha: 2.16 AA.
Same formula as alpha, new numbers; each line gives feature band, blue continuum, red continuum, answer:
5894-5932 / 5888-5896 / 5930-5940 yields -5.0 AA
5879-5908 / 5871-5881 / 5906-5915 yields 2.9 AA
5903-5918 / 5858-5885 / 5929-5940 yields -0.1 AA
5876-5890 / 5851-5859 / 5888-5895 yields -2.2 AA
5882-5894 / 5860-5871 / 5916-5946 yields 1.9 AA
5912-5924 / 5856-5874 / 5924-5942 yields 0.4 AA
